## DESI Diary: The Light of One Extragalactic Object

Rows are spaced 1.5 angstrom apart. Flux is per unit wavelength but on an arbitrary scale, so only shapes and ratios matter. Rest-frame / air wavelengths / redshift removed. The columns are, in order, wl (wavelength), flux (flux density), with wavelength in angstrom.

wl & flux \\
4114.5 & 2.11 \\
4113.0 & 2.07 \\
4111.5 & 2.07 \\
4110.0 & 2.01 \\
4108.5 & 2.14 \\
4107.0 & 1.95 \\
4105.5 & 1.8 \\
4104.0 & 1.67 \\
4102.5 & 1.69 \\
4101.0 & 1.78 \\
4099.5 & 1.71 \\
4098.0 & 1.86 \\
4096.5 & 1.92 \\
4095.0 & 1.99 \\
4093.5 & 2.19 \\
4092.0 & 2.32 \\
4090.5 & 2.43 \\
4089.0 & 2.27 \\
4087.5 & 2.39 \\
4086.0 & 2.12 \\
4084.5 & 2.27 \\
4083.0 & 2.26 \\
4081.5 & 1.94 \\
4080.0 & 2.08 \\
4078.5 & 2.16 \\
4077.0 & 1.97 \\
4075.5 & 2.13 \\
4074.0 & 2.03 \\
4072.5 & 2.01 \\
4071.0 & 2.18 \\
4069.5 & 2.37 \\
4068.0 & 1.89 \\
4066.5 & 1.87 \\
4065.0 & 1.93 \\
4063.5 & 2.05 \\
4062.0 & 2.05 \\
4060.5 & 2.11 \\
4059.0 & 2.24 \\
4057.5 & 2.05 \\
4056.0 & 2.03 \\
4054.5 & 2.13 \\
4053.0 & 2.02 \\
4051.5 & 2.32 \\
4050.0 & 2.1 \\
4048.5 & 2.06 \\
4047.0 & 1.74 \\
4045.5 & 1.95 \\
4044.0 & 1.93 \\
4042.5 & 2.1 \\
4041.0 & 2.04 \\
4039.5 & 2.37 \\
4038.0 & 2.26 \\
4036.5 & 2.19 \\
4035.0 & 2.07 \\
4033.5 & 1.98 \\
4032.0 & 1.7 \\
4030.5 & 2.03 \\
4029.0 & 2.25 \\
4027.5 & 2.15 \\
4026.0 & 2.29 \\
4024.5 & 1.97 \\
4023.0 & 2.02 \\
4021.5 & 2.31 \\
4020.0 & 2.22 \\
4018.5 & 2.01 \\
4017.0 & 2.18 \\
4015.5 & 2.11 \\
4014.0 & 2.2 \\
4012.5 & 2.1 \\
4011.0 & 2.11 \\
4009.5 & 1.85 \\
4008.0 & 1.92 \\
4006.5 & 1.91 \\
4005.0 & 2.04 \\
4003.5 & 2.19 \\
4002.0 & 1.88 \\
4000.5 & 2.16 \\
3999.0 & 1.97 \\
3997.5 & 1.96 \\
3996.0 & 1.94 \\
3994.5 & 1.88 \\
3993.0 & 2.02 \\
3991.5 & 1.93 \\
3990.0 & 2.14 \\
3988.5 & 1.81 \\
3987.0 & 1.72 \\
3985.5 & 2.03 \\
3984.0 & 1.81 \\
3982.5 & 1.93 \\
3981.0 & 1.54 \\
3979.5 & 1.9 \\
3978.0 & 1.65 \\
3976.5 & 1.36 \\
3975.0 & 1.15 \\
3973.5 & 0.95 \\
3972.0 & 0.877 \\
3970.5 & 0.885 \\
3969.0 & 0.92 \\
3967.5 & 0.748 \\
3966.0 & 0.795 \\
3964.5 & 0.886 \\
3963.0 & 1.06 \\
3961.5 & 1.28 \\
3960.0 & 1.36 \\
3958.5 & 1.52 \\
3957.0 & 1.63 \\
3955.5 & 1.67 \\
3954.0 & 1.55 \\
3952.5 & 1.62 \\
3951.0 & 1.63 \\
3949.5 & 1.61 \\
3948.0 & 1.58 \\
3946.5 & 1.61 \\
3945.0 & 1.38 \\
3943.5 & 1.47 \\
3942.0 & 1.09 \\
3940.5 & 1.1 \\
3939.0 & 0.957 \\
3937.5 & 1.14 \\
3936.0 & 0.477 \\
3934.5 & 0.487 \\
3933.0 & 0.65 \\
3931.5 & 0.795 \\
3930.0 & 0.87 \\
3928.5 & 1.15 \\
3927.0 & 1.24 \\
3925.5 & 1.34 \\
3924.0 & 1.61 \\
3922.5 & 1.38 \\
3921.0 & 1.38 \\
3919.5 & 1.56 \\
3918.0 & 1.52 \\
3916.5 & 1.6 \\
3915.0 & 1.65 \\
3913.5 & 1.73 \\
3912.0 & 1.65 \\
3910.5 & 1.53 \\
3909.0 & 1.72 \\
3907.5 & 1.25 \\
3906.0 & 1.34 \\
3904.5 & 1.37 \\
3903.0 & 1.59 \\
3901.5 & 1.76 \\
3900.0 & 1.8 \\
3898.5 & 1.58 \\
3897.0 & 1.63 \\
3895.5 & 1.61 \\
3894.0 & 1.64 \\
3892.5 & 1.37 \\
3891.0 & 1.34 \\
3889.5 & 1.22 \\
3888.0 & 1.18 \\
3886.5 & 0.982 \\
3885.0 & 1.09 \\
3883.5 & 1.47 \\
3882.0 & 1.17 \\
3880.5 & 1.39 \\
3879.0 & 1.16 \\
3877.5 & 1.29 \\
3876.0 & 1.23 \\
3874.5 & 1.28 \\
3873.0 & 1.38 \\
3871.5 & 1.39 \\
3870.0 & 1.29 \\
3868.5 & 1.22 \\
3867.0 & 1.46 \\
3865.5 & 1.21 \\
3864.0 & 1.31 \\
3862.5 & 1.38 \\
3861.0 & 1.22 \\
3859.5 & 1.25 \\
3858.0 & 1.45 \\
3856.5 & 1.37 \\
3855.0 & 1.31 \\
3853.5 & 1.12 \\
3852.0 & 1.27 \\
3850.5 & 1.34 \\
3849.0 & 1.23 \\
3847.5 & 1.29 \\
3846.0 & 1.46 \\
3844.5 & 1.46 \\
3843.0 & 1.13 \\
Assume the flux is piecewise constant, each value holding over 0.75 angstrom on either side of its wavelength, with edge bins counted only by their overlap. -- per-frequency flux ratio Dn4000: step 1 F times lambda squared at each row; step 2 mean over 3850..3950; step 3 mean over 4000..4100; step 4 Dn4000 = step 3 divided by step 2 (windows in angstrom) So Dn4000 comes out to 1.7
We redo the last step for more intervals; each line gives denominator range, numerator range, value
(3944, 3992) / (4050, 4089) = 1.53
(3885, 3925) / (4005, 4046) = 1.48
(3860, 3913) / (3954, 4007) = 1.20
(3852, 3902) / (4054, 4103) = 1.70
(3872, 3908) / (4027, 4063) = 1.63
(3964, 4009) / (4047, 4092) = 1.35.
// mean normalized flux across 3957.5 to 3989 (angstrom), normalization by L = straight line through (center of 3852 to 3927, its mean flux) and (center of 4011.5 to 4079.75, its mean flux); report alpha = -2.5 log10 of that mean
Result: 0.30 mag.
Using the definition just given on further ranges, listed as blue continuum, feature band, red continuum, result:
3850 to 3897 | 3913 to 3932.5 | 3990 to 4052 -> 0.15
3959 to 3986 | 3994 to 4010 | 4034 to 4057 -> -0.23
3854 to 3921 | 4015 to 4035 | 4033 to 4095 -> -0.07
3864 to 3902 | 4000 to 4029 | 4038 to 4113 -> -0.14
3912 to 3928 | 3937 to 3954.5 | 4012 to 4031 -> 0.19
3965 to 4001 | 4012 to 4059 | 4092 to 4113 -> -0.21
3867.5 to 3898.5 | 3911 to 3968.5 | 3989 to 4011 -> 0.26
